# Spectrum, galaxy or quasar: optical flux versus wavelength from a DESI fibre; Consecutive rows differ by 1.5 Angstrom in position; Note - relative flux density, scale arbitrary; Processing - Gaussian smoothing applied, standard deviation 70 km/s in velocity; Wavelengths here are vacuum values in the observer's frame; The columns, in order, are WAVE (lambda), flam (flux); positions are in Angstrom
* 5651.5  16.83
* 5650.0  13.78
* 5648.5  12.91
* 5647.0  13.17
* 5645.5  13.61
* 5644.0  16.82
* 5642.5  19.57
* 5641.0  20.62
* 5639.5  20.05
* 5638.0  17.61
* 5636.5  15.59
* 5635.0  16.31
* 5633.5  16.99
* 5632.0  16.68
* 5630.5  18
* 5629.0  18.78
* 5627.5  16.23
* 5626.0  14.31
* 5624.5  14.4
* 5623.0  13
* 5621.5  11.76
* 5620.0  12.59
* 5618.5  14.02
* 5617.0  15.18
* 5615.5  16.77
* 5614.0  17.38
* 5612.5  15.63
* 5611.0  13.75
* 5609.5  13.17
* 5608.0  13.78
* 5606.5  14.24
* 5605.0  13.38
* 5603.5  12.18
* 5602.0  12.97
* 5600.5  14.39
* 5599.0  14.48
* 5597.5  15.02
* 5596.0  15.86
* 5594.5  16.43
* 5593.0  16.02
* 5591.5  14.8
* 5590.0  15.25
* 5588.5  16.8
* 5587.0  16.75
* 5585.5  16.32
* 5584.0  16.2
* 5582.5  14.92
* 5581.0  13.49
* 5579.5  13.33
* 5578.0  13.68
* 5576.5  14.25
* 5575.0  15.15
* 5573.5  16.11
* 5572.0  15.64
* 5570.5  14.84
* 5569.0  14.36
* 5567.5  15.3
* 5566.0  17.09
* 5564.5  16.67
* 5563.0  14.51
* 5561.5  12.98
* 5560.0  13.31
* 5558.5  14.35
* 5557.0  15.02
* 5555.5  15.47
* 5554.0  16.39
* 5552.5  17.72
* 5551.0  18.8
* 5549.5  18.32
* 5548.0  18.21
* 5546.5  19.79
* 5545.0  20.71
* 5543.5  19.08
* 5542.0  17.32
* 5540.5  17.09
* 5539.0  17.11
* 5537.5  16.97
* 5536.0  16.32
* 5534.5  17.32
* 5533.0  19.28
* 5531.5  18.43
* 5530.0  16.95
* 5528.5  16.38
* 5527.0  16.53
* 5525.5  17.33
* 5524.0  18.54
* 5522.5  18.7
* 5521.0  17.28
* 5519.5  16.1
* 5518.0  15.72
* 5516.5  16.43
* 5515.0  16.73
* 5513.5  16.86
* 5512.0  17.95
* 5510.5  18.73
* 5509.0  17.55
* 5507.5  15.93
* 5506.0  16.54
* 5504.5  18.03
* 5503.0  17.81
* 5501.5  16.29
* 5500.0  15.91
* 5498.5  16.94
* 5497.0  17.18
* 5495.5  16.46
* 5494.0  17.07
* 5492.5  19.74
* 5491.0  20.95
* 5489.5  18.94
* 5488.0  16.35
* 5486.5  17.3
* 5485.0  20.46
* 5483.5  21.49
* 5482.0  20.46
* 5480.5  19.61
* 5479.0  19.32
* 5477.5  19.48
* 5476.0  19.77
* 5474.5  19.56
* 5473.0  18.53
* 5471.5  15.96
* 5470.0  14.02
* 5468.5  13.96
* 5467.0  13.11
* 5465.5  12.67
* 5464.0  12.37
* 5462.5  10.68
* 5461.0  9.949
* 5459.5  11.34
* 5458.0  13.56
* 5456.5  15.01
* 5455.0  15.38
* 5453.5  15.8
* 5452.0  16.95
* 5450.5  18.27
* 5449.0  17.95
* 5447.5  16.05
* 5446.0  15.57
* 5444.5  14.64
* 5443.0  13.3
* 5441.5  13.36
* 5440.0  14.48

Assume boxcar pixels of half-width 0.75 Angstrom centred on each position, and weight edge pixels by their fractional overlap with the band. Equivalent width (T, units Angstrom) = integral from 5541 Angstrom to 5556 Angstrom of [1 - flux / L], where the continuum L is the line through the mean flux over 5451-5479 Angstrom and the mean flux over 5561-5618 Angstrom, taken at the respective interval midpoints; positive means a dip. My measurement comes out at -3.2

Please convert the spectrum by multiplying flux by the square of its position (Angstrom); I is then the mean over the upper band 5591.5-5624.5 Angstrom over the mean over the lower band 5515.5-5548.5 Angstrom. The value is 0.84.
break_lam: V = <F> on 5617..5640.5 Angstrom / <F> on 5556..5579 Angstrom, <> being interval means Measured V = 1.1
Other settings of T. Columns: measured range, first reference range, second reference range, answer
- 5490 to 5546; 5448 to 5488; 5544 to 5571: -3.99 Angstrom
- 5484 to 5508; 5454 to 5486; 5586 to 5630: -2.82 Angstrom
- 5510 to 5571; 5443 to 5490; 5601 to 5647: -3.99 Angstrom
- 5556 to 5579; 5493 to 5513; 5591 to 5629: 1.04 Angstrom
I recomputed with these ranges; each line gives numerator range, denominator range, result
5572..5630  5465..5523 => 0.88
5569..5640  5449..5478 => 1.06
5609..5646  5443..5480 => 1.10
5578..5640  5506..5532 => 0.92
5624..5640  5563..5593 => 1.12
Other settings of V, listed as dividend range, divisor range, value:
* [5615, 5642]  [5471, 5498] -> 0.85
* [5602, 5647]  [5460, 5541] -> 0.91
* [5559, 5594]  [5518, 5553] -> 0.85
